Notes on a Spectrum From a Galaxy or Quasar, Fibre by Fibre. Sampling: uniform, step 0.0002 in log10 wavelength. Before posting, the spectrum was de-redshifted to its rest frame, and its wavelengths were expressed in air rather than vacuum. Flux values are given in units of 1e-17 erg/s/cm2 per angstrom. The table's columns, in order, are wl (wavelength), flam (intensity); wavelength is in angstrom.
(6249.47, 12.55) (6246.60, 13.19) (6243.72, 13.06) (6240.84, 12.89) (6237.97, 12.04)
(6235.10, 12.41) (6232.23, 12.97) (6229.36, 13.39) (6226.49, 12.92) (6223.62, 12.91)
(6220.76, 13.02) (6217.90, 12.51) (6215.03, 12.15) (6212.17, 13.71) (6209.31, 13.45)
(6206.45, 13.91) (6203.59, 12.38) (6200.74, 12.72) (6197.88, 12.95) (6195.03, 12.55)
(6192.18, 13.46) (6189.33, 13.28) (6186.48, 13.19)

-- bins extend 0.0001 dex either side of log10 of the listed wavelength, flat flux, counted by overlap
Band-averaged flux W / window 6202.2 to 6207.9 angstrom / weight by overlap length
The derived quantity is 13.1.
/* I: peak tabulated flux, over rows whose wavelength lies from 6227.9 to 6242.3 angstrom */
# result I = 13.39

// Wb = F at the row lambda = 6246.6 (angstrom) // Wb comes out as 13.19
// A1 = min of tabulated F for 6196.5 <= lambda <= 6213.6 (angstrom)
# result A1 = 12.38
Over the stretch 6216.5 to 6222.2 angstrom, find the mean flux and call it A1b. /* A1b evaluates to 12.8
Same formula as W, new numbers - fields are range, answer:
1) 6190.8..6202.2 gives 12.9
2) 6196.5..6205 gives 12.7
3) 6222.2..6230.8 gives 13.1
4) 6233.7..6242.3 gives 12.4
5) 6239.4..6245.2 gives 13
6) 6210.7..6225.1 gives 12.9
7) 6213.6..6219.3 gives 12.3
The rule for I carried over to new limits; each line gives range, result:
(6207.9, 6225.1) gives 13.71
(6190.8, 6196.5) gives 13.46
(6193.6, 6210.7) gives 13.91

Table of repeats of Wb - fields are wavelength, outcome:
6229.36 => 13.39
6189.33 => 13.28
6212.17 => 13.71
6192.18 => 13.46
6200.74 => 12.72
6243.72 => 13.06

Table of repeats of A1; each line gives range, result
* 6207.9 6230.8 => 12.15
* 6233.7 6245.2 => 12.04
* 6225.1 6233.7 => 12.92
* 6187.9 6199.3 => 12.55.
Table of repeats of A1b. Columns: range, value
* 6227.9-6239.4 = 12.7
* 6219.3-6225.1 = 13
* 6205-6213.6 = 13.7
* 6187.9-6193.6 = 13.4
